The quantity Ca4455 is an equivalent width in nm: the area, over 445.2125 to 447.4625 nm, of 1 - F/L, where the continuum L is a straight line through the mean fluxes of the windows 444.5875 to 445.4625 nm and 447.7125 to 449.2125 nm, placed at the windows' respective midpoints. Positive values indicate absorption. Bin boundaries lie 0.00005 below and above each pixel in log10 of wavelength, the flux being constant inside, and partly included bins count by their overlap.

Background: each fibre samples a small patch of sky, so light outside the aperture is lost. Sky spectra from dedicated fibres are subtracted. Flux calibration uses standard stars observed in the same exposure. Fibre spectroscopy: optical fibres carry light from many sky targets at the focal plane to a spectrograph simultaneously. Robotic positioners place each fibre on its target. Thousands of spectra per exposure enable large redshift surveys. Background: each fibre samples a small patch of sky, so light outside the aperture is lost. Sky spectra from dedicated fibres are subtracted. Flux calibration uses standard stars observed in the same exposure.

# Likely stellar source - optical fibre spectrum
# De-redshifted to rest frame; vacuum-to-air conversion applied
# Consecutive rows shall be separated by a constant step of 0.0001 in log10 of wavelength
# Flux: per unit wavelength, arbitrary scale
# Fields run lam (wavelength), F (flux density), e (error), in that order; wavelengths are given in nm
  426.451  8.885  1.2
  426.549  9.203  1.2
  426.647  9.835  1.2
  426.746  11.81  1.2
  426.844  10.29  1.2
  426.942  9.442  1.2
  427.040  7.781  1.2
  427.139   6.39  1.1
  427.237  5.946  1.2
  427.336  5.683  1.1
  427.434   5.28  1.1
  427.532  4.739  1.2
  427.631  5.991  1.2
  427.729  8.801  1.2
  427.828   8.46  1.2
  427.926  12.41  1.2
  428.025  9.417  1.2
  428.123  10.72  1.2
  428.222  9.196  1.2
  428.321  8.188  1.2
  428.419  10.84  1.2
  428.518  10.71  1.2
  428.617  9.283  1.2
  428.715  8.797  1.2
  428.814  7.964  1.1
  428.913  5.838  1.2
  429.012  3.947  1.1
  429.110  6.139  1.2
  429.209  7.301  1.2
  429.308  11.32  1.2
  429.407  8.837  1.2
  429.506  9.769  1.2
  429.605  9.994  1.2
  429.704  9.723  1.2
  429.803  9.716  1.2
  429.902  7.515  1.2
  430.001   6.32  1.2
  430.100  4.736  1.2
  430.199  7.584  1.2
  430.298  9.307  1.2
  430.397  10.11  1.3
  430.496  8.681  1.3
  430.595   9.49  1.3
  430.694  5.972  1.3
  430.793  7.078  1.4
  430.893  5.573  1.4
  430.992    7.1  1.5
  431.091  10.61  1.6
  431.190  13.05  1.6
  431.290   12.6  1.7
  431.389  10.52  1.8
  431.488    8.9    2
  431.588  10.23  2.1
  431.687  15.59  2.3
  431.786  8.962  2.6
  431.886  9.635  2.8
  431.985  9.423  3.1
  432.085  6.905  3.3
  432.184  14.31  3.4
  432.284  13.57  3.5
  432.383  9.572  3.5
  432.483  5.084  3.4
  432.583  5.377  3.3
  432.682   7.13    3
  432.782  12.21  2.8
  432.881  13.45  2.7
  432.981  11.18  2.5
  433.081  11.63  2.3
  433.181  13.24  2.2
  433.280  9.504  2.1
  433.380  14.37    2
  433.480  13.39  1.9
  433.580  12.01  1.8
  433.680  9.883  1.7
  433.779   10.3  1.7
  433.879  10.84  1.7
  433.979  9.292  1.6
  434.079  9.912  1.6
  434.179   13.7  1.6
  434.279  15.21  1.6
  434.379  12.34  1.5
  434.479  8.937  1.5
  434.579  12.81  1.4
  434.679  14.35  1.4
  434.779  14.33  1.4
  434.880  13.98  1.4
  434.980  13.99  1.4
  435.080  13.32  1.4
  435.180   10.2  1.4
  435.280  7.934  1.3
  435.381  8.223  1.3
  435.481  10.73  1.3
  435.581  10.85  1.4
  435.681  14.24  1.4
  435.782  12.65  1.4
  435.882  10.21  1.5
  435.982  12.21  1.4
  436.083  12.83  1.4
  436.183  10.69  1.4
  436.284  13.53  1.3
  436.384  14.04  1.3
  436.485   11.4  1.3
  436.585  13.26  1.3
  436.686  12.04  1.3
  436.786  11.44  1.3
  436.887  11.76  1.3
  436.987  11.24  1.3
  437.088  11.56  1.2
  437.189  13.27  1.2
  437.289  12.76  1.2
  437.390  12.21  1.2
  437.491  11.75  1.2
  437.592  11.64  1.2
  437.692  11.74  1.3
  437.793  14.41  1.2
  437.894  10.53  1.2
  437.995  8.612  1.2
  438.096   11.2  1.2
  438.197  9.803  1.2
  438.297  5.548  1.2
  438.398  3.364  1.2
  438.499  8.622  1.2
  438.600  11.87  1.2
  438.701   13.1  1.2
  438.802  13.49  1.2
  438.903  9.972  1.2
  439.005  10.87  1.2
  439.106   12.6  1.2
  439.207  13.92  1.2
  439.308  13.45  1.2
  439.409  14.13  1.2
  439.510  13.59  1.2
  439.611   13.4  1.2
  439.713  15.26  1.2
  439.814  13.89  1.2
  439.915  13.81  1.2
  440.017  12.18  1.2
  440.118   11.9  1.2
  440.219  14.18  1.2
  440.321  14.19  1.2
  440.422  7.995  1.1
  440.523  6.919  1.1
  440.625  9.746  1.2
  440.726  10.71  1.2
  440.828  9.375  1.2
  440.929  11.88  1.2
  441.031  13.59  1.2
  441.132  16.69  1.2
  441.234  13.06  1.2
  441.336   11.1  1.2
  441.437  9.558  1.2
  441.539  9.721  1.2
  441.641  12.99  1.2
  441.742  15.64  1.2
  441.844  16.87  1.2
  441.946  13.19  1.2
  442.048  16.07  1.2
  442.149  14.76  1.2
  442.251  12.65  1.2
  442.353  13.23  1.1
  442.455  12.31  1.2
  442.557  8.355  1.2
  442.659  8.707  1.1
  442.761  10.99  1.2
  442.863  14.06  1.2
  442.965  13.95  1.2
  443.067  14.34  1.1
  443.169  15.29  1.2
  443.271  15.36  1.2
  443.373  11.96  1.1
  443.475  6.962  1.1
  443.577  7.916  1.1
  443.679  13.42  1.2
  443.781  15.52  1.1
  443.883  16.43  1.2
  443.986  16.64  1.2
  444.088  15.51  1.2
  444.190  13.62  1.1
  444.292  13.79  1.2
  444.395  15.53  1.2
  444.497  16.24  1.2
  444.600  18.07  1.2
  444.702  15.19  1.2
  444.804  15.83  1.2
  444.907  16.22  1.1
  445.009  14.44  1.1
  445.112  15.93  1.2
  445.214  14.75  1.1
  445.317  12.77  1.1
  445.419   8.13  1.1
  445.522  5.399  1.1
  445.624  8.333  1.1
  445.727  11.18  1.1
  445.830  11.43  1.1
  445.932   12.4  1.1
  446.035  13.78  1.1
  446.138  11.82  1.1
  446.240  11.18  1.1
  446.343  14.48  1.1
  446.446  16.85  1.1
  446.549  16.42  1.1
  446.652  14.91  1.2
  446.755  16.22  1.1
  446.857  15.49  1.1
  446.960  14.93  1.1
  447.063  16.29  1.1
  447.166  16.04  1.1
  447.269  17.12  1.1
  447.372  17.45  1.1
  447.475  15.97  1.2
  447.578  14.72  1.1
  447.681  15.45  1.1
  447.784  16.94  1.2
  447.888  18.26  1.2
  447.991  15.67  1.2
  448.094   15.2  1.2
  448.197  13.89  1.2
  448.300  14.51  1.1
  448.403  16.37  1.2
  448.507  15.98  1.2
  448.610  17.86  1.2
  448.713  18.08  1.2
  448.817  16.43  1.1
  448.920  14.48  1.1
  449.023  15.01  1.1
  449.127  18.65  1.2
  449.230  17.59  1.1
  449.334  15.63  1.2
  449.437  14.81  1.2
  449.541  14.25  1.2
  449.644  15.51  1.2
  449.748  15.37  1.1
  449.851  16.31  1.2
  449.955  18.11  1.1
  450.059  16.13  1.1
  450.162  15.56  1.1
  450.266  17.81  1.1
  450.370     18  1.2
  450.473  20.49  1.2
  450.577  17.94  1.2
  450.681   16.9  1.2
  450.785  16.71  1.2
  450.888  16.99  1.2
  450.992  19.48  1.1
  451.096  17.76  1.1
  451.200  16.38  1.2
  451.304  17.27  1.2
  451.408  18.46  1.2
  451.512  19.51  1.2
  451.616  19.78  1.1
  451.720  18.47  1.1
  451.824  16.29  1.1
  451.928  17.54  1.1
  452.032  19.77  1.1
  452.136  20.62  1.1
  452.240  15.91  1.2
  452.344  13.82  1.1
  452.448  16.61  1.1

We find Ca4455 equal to 0.25 nm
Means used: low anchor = 14.5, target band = 13.5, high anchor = 16.3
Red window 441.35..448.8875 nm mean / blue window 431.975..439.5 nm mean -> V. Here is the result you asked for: 1.23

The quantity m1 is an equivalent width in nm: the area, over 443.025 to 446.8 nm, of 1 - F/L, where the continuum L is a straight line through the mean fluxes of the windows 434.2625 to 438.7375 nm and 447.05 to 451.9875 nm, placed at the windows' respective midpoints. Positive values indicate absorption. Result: 0.327 nm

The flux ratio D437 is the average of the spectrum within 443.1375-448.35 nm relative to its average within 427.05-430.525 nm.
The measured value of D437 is 1.75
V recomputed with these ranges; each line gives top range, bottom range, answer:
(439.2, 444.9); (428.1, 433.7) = 1.39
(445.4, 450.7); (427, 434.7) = 1.62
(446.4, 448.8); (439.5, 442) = 1.30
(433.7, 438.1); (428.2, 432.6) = 1.33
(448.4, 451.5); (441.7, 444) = 1.28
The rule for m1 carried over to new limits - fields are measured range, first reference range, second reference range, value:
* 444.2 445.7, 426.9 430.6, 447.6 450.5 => 0.11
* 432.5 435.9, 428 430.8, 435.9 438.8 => -0.43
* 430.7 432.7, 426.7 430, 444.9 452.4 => 0.02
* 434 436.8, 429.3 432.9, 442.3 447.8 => -0.37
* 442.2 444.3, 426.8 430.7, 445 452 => 0.13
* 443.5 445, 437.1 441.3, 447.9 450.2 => -0.10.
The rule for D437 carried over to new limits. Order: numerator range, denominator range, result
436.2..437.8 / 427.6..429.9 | 1.39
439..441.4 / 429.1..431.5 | 1.42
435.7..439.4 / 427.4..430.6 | 1.37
